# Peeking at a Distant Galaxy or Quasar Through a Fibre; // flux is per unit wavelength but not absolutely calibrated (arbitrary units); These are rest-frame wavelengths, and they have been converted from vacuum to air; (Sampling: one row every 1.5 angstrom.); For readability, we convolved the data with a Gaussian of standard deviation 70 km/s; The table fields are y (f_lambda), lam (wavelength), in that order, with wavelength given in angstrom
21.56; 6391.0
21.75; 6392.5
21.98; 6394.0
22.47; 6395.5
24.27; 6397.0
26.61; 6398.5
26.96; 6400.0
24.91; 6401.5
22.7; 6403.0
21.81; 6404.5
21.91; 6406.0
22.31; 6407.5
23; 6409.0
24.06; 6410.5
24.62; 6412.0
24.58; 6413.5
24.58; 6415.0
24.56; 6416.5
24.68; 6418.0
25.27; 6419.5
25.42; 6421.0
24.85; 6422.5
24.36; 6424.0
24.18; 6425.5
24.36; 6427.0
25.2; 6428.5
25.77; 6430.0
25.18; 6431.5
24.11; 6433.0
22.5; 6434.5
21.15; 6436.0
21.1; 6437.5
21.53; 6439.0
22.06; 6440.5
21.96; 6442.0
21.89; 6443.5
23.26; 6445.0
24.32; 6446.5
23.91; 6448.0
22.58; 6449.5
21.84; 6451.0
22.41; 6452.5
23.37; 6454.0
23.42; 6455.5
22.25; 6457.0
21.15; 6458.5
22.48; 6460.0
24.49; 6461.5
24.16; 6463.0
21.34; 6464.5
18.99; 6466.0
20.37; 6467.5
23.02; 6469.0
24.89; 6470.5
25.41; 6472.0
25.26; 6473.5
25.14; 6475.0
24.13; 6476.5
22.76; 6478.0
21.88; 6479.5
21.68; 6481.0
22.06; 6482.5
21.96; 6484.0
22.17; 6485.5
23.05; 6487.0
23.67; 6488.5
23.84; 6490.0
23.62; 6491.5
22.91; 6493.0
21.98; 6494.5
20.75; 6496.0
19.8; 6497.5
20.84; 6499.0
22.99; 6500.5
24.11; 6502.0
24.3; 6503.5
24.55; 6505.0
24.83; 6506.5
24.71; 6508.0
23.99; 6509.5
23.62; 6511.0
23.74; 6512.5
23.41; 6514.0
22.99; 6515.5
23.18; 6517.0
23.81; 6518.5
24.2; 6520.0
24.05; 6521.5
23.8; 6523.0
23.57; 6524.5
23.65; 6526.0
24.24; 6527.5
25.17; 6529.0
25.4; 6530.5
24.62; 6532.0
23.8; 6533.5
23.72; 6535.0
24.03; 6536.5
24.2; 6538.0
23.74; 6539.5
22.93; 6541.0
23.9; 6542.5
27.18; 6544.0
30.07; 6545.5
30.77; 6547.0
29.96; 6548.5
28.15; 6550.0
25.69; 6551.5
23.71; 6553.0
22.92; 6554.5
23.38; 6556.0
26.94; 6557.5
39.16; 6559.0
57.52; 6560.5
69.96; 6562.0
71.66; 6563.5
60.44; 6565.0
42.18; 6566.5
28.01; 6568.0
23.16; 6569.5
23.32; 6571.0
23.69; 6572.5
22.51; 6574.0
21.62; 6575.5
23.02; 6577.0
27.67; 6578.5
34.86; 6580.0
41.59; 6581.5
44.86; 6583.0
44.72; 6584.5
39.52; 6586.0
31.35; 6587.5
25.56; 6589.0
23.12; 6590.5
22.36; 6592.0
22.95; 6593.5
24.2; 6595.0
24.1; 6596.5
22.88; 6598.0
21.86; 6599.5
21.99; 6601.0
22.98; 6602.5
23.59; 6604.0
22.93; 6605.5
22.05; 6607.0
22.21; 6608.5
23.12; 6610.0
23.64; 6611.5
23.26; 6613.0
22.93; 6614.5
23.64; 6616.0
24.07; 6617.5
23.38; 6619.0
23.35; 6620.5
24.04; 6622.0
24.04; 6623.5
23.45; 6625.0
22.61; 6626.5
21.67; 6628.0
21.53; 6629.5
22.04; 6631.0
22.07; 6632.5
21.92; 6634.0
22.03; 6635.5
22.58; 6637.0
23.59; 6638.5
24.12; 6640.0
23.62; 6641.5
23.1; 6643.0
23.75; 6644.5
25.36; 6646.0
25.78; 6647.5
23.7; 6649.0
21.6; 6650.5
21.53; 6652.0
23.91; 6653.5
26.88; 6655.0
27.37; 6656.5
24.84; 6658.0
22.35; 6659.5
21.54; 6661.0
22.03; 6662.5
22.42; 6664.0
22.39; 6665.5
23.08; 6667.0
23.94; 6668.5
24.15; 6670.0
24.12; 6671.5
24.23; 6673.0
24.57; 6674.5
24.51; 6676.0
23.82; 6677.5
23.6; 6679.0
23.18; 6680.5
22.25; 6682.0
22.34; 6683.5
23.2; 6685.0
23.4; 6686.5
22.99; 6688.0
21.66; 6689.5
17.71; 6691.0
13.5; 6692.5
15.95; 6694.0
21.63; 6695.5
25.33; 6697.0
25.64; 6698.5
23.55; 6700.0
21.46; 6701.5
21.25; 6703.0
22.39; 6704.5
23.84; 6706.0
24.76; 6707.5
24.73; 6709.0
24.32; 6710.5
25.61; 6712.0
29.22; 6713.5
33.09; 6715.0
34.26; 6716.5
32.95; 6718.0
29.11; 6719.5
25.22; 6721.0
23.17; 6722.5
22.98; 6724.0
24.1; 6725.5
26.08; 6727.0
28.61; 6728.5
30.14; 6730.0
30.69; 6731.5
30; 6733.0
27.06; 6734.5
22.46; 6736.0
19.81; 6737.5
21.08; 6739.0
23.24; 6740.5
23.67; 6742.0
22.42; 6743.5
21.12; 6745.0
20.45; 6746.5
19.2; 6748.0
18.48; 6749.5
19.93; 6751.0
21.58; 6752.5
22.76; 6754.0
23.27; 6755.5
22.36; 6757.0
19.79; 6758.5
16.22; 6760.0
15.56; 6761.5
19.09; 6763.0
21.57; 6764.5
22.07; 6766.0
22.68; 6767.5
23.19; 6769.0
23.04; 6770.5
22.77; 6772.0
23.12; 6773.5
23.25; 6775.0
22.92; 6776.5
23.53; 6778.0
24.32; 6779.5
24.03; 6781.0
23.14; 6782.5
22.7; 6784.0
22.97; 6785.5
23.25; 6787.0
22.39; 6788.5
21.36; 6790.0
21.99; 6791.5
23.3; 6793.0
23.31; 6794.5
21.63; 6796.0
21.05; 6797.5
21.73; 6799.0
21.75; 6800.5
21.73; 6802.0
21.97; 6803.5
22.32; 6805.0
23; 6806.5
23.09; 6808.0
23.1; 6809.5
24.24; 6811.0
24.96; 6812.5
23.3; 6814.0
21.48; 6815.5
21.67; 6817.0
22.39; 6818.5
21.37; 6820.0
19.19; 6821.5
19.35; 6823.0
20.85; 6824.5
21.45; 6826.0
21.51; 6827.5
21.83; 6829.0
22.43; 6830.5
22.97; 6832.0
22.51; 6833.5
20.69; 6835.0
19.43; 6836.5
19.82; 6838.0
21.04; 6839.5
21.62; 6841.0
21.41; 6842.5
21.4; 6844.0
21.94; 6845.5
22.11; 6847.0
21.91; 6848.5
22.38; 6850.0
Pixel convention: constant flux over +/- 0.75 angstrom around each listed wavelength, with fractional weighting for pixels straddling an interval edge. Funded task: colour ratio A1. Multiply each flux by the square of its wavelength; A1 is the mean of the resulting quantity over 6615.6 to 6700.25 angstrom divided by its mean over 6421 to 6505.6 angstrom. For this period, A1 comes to 1.06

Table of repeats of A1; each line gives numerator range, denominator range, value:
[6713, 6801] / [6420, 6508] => 1.11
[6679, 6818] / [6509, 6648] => 0.90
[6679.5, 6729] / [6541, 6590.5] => 0.75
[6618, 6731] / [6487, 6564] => 0.93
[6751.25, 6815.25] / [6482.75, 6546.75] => 1.01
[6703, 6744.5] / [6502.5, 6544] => 1.15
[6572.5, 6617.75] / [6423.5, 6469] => 1.21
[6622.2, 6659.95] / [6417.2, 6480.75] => 1.07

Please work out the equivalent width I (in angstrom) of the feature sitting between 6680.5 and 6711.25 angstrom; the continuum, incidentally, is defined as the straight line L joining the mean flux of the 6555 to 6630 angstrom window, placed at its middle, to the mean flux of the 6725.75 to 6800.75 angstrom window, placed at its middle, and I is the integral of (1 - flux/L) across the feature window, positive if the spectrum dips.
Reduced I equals 3.9 angstrom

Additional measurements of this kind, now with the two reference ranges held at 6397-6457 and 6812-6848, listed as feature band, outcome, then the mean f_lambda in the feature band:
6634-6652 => -0.72 angstrom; 23.4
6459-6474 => 0.31 angstrom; 23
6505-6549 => -3.00 angstrom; 24.7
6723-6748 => -2.75 angstrom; 24.4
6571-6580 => -0.68 angstrom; 24.6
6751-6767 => 1.06 angstrom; 20.4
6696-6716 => -2.63 angstrom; 25.1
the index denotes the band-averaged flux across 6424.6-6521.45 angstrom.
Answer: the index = 23.1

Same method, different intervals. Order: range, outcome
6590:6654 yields 23.1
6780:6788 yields 23.2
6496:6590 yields 29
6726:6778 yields 22.7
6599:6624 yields 23.1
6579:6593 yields 33.9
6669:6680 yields 24.1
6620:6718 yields 23.5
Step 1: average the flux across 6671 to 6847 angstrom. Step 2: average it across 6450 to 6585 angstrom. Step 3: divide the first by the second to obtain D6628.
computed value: 0.9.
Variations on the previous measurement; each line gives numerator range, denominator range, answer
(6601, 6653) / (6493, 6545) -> 0.97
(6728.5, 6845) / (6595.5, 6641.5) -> 0.97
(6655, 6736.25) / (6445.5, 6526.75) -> 1.06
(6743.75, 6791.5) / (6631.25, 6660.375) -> 0.92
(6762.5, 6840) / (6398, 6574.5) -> 0.87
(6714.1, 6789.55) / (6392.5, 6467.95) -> 1.01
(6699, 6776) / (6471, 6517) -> 1.02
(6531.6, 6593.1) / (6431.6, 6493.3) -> 1.39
